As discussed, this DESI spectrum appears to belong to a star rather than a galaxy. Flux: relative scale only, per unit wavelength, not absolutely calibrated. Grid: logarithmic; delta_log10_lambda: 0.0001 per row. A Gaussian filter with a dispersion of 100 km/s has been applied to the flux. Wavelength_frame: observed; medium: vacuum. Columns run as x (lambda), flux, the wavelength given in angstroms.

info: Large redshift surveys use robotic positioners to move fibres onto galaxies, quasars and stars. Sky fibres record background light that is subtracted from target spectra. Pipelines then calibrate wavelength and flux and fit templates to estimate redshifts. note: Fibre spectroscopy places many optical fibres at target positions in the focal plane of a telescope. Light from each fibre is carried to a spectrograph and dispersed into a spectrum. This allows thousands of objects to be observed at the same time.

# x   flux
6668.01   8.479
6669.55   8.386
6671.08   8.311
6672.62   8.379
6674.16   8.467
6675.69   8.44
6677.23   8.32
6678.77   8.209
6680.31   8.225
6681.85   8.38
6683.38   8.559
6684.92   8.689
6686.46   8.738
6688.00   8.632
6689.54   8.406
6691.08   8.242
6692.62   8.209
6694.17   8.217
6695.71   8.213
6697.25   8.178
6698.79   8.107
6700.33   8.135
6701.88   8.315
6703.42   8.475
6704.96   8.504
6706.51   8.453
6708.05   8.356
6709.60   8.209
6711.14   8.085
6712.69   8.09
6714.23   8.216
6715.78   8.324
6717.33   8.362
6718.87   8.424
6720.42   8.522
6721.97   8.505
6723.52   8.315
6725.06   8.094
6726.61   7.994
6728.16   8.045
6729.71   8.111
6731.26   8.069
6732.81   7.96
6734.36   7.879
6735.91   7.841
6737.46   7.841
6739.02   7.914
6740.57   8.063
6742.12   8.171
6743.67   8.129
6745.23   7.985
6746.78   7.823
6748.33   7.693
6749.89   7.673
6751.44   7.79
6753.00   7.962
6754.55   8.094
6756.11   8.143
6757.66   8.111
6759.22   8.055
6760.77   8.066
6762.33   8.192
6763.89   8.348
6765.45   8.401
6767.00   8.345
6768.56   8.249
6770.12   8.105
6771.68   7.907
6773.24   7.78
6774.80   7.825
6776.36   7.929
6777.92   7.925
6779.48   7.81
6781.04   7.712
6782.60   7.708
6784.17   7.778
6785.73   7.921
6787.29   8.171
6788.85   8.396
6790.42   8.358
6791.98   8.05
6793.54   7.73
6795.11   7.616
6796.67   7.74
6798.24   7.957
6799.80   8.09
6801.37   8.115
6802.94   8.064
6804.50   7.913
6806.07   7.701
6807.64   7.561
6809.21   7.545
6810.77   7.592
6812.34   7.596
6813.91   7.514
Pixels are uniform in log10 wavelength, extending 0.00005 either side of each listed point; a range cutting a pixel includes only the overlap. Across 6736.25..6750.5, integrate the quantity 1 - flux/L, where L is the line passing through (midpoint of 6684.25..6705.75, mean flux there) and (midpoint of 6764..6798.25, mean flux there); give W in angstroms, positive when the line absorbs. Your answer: 0.4 angstroms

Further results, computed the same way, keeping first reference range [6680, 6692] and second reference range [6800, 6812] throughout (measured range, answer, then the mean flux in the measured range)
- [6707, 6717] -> 0.1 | 8.23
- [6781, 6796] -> -0.1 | 7.95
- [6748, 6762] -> 0.2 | 7.97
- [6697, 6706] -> 0.1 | 8.3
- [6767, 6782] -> 0.1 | 7.94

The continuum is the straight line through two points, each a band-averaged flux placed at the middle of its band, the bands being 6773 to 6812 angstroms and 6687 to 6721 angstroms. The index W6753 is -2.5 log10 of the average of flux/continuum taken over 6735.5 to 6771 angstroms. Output 0.00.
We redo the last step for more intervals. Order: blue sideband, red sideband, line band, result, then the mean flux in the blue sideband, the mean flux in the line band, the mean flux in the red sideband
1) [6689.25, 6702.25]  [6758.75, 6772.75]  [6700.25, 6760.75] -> 0.010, 8.21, 8.12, 8.18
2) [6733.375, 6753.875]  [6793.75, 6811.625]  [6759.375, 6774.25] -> -0.038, 7.91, 8.15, 7.8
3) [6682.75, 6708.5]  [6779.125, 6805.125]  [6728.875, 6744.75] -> 0.027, 8.38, 7.99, 7.95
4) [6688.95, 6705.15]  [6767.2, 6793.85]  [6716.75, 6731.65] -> -0.011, 8.26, 8.25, 7.97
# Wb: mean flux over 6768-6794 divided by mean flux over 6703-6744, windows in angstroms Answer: 1.0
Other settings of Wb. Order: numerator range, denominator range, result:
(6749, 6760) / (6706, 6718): 0.97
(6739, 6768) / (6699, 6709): 0.96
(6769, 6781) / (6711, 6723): 0.95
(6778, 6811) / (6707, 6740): 0.97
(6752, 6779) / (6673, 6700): 0.97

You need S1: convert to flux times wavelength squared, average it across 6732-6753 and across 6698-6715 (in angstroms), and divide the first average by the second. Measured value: 1.0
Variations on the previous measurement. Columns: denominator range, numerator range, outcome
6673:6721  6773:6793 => 0.98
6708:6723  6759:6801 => 0.98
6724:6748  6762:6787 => 1.01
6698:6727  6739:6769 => 0.98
